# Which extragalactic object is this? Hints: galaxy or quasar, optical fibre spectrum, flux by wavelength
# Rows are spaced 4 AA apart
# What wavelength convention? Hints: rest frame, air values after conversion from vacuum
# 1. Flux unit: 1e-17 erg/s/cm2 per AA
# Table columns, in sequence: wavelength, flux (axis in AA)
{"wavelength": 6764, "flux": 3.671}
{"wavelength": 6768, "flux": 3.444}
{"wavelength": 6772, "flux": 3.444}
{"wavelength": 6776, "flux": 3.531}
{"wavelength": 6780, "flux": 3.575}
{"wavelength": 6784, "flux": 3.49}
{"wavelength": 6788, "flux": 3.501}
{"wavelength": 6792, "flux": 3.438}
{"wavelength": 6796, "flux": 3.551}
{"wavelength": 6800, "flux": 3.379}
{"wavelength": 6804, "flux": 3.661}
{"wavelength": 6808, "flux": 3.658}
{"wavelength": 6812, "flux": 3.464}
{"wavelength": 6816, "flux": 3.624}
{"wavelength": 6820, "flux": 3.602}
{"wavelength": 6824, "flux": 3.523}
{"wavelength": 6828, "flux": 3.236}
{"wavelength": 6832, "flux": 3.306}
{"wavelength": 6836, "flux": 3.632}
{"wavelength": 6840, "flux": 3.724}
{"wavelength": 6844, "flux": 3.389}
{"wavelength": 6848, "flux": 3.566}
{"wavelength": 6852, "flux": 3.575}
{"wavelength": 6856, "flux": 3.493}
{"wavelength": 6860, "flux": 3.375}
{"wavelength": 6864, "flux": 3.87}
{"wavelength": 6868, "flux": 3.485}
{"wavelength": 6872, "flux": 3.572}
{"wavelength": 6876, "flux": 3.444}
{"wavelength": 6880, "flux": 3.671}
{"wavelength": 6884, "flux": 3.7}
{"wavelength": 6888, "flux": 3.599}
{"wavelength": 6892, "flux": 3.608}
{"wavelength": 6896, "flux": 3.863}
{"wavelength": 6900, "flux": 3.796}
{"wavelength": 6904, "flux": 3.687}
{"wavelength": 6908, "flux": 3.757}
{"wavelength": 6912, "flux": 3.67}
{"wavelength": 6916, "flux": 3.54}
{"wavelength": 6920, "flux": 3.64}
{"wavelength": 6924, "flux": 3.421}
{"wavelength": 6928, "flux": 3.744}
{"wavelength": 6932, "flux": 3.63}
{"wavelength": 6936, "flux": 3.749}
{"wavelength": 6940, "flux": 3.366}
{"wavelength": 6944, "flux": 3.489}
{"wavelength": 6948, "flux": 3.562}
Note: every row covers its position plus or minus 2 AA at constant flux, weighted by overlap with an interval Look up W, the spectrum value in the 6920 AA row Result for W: 3.64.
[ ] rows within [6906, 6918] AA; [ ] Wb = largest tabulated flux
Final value 3.757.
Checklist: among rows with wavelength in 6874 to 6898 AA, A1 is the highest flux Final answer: 3.863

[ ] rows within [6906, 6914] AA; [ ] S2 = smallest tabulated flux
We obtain 3.67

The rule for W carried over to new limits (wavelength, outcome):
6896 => 3.863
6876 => 3.444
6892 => 3.608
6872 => 3.572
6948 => 3.562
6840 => 3.724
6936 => 3.749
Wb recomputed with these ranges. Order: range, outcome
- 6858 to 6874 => 3.87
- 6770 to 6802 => 3.575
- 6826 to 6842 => 3.724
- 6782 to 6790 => 3.501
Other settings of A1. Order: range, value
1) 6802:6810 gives 3.661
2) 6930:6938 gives 3.749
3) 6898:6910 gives 3.796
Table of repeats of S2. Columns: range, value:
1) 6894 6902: 3.796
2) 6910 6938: 3.421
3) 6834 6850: 3.389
